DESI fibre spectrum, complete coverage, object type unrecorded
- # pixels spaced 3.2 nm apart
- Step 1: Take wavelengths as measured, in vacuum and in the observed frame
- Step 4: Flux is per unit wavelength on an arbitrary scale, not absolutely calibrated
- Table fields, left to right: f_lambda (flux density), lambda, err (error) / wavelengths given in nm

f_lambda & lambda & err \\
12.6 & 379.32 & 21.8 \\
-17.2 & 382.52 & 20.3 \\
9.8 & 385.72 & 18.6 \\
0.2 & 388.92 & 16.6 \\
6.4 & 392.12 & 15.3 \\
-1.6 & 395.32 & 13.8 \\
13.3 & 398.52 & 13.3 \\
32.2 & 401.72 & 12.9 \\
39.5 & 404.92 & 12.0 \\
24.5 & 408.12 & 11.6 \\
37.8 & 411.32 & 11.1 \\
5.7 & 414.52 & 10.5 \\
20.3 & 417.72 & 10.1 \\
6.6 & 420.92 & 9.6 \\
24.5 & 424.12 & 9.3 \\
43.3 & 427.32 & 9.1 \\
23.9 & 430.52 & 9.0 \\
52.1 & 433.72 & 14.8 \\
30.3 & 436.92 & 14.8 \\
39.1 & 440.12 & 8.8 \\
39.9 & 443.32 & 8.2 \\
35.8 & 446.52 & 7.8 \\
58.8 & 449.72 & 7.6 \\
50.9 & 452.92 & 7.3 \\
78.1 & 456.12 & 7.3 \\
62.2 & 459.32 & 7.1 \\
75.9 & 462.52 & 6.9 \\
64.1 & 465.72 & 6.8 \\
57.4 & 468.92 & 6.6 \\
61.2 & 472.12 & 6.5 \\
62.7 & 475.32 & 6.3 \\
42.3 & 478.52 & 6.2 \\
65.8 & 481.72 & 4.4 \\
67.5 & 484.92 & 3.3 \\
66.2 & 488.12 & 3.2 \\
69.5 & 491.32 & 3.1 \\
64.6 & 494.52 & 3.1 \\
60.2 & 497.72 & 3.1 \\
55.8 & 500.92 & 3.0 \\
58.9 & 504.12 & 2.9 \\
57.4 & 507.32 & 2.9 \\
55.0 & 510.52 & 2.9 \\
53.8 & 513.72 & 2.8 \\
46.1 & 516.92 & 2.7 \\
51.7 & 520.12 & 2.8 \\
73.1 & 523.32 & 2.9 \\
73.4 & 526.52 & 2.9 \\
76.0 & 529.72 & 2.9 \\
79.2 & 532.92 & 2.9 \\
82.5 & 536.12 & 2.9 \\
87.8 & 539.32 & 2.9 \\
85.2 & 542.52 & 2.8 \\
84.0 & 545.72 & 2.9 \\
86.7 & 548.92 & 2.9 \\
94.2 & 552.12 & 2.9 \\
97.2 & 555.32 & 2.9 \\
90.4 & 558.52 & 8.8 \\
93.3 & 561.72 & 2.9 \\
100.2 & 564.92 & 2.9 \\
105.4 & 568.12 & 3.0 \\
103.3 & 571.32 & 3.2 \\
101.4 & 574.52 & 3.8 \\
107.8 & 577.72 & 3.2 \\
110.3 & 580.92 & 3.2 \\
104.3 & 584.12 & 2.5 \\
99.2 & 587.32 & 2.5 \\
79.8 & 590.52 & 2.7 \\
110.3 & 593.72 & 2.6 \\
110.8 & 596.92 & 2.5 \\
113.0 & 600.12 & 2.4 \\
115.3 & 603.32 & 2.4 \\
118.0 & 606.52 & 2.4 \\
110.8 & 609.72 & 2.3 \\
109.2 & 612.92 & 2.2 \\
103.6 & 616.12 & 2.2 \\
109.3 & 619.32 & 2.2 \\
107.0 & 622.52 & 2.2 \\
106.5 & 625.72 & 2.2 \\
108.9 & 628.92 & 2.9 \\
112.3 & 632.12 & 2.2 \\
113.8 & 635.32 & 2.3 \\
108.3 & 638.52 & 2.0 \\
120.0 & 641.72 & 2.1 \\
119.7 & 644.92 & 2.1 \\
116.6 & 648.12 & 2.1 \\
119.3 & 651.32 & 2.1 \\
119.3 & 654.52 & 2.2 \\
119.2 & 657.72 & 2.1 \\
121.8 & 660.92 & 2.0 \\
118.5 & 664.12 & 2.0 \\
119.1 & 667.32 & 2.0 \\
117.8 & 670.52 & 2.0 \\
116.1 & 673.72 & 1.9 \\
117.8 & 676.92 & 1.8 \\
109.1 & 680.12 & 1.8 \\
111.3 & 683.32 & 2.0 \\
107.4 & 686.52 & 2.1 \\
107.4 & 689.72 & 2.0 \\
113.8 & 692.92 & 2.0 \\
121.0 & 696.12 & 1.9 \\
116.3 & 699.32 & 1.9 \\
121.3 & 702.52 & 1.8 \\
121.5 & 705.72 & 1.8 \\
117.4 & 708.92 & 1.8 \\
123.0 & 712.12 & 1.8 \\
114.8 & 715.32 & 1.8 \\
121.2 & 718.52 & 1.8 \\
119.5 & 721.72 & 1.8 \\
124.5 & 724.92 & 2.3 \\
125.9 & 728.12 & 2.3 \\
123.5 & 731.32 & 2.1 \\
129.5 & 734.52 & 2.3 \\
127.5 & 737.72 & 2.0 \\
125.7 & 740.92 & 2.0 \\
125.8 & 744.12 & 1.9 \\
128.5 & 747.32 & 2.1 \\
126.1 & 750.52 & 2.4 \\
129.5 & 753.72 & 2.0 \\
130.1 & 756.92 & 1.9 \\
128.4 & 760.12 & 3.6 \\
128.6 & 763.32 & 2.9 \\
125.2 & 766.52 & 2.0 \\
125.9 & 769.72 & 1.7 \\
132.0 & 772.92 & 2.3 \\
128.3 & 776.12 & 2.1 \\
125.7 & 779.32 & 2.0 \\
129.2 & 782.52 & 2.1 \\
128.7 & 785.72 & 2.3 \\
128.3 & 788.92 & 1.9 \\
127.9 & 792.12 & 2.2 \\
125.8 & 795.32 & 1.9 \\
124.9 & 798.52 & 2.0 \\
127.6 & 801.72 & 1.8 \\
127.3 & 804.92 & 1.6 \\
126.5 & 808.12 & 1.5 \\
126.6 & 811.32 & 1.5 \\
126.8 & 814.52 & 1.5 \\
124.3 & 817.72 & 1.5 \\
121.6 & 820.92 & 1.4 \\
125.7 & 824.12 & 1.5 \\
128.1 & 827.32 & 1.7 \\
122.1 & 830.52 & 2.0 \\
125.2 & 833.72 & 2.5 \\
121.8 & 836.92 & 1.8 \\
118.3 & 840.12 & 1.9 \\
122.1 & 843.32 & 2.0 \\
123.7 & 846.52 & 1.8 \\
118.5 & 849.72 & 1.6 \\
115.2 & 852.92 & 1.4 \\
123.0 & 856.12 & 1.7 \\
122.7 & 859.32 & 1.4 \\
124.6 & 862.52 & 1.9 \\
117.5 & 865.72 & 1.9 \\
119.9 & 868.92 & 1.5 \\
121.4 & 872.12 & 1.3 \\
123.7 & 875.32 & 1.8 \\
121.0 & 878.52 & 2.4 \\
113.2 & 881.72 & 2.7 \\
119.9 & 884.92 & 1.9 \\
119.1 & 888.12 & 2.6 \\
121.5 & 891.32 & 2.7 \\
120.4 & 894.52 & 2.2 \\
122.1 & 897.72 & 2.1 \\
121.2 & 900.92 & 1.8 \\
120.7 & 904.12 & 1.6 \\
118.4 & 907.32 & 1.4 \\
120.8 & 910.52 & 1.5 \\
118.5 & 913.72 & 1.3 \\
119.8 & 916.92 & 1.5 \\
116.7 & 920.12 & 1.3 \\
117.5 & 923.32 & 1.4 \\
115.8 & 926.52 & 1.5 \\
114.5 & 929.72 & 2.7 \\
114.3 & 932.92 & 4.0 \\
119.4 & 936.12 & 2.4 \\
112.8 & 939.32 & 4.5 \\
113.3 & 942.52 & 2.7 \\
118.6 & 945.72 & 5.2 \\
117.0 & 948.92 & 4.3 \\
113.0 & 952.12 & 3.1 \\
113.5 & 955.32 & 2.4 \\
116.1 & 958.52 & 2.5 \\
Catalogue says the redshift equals 0.00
